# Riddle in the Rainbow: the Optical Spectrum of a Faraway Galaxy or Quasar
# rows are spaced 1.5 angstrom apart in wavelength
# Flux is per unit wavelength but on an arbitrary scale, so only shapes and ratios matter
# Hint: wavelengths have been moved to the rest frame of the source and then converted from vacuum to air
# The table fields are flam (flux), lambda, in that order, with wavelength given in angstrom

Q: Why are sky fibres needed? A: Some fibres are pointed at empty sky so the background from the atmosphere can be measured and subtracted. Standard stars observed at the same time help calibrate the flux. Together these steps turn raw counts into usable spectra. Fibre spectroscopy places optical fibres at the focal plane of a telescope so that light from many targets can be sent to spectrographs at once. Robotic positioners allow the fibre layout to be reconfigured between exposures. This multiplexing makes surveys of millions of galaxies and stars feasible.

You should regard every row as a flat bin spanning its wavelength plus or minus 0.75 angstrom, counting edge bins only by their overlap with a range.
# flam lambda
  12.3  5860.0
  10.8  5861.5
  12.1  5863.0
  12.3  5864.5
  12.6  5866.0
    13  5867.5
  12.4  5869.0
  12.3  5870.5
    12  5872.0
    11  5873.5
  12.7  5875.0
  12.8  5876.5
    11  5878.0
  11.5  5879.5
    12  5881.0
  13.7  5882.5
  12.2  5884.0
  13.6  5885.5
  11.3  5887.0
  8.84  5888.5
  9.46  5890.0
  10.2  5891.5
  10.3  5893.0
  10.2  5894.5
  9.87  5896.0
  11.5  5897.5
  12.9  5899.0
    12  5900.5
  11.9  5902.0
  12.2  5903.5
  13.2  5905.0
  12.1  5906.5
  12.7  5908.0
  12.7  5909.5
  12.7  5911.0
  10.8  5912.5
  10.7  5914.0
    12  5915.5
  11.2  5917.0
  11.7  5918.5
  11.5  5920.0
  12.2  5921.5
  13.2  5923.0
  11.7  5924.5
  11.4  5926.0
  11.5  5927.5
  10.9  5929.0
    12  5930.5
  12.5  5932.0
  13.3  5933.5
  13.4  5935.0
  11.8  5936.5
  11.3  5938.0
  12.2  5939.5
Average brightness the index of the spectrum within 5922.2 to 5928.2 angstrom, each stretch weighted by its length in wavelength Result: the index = 12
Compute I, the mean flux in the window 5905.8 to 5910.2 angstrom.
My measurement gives 12.5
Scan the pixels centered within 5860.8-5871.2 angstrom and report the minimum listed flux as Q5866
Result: 10.8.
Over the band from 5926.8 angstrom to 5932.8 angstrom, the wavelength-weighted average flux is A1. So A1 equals 11.7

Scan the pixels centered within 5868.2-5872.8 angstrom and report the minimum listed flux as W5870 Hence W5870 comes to 12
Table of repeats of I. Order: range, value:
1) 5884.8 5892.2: 10.7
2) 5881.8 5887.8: 12.7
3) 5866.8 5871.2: 12.6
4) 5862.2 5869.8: 12.5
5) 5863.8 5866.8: 12.5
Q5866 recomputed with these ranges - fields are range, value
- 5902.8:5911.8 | 12.1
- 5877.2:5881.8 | 11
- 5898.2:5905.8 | 11.9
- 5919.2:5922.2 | 11.5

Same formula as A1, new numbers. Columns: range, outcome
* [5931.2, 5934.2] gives 12.9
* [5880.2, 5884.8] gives 12.6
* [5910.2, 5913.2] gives 11.8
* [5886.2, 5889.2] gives 10.1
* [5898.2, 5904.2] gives 12.2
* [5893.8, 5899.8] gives 11.1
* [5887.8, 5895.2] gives 9.8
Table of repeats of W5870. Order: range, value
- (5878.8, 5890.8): 8.84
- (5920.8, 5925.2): 11.7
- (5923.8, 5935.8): 10.9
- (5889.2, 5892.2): 9.46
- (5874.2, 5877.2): 12.7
